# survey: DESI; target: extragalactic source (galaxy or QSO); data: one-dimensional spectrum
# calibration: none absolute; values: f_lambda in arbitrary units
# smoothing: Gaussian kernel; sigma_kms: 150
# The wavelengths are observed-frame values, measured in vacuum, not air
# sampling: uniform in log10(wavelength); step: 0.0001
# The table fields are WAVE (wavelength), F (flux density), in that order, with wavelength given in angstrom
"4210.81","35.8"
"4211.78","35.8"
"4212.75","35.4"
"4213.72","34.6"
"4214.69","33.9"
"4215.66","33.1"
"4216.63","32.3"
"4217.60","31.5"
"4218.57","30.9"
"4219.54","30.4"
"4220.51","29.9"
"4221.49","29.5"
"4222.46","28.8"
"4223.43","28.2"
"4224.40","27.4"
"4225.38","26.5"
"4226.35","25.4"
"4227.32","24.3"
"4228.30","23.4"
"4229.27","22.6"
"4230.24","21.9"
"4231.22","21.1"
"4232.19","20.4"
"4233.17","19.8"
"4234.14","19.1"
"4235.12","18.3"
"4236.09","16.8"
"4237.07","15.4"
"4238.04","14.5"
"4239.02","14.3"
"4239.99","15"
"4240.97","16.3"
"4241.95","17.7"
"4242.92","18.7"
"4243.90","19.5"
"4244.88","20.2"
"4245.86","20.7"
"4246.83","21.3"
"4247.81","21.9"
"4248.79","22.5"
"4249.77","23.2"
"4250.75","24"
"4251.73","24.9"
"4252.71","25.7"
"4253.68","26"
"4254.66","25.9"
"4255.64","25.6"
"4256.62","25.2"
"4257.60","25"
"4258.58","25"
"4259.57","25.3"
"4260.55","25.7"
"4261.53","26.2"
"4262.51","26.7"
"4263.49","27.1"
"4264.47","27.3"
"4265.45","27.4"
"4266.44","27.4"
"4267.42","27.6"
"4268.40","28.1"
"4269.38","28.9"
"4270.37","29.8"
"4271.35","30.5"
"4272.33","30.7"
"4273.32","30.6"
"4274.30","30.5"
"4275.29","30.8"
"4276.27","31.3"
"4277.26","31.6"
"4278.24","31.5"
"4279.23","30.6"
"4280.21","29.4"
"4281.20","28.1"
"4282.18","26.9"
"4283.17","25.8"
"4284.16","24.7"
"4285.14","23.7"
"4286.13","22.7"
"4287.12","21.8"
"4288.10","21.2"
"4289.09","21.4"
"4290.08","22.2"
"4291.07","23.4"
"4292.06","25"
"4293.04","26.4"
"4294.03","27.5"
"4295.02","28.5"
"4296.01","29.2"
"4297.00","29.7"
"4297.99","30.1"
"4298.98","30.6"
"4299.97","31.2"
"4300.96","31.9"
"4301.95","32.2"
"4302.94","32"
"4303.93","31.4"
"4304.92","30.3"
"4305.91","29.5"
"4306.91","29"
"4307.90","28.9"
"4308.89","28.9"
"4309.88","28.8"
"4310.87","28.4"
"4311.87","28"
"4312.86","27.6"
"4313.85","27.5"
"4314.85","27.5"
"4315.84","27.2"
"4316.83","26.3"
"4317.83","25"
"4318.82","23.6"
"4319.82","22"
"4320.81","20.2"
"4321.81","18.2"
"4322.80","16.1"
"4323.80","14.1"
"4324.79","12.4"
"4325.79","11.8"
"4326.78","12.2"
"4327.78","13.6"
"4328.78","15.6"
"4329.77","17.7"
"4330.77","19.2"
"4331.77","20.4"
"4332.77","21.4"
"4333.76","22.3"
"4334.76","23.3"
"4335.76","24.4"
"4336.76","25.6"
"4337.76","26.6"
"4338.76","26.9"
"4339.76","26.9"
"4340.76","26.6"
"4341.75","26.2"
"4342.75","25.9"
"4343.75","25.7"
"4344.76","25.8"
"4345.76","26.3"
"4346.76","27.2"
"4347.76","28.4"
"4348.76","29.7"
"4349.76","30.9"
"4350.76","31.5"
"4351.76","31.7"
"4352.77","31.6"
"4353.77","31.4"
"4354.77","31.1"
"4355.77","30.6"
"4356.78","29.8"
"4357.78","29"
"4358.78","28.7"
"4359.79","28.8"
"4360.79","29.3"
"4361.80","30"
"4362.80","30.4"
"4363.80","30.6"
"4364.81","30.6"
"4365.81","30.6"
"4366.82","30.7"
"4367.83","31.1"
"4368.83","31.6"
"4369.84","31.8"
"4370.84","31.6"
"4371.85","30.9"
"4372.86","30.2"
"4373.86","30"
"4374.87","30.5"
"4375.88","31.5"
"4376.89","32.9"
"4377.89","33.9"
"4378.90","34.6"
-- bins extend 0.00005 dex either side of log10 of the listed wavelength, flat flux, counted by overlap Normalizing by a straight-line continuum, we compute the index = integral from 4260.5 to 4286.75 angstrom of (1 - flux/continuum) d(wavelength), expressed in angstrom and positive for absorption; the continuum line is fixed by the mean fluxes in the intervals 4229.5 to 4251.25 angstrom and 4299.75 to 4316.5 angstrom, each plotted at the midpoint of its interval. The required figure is -4.4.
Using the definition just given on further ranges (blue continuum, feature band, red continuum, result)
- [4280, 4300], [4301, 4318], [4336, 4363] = -1.3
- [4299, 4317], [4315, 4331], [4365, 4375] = 6.0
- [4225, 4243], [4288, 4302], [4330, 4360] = -2.2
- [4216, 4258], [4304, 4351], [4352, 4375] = 7.0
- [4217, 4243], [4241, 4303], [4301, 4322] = -2.8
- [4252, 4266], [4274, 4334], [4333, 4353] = 3.0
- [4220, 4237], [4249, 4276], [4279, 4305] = -1.6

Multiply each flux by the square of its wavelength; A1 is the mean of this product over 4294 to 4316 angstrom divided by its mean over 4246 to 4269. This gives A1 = 1.2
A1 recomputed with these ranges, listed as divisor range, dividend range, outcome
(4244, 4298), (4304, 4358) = 0.98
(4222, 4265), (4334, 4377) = 1.36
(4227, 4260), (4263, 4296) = 1.31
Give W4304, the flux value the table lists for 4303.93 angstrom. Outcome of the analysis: 31.4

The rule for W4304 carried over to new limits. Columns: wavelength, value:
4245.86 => 20.7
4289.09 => 21.4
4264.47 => 27.3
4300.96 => 31.9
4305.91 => 29.5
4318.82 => 23.6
